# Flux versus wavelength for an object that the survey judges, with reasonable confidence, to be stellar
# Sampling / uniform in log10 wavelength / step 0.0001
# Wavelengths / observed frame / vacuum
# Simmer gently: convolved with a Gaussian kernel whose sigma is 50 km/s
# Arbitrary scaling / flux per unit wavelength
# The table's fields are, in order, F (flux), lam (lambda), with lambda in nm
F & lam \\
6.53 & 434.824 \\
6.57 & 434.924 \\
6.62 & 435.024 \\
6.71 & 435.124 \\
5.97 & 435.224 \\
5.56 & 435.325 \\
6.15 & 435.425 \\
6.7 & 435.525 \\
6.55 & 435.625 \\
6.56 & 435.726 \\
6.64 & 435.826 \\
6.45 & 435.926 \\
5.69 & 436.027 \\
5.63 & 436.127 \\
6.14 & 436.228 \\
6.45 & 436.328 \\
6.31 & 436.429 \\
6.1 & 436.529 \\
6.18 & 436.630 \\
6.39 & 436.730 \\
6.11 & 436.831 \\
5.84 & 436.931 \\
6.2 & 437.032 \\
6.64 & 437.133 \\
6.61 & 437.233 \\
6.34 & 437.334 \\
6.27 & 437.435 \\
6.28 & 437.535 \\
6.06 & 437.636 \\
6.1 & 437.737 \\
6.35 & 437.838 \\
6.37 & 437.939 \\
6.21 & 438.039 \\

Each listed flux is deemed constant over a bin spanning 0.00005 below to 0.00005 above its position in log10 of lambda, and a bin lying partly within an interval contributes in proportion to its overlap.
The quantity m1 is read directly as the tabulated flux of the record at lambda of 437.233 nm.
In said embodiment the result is 6.61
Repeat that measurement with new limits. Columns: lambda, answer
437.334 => 6.34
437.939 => 6.37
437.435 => 6.27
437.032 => 6.2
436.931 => 5.84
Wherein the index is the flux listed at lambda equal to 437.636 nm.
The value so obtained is 6.06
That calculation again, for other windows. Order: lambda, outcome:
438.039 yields 6.21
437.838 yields 6.35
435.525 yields 6.7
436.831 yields 6.11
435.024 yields 6.62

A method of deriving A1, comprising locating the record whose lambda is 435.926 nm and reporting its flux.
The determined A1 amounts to 6.45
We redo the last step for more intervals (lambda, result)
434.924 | 6.57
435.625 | 6.55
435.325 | 5.56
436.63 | 6.18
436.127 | 5.63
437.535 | 6.28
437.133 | 6.64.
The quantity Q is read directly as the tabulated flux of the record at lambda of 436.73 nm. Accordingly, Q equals 6.39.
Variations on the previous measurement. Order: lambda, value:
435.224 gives 5.97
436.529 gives 6.1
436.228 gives 6.14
